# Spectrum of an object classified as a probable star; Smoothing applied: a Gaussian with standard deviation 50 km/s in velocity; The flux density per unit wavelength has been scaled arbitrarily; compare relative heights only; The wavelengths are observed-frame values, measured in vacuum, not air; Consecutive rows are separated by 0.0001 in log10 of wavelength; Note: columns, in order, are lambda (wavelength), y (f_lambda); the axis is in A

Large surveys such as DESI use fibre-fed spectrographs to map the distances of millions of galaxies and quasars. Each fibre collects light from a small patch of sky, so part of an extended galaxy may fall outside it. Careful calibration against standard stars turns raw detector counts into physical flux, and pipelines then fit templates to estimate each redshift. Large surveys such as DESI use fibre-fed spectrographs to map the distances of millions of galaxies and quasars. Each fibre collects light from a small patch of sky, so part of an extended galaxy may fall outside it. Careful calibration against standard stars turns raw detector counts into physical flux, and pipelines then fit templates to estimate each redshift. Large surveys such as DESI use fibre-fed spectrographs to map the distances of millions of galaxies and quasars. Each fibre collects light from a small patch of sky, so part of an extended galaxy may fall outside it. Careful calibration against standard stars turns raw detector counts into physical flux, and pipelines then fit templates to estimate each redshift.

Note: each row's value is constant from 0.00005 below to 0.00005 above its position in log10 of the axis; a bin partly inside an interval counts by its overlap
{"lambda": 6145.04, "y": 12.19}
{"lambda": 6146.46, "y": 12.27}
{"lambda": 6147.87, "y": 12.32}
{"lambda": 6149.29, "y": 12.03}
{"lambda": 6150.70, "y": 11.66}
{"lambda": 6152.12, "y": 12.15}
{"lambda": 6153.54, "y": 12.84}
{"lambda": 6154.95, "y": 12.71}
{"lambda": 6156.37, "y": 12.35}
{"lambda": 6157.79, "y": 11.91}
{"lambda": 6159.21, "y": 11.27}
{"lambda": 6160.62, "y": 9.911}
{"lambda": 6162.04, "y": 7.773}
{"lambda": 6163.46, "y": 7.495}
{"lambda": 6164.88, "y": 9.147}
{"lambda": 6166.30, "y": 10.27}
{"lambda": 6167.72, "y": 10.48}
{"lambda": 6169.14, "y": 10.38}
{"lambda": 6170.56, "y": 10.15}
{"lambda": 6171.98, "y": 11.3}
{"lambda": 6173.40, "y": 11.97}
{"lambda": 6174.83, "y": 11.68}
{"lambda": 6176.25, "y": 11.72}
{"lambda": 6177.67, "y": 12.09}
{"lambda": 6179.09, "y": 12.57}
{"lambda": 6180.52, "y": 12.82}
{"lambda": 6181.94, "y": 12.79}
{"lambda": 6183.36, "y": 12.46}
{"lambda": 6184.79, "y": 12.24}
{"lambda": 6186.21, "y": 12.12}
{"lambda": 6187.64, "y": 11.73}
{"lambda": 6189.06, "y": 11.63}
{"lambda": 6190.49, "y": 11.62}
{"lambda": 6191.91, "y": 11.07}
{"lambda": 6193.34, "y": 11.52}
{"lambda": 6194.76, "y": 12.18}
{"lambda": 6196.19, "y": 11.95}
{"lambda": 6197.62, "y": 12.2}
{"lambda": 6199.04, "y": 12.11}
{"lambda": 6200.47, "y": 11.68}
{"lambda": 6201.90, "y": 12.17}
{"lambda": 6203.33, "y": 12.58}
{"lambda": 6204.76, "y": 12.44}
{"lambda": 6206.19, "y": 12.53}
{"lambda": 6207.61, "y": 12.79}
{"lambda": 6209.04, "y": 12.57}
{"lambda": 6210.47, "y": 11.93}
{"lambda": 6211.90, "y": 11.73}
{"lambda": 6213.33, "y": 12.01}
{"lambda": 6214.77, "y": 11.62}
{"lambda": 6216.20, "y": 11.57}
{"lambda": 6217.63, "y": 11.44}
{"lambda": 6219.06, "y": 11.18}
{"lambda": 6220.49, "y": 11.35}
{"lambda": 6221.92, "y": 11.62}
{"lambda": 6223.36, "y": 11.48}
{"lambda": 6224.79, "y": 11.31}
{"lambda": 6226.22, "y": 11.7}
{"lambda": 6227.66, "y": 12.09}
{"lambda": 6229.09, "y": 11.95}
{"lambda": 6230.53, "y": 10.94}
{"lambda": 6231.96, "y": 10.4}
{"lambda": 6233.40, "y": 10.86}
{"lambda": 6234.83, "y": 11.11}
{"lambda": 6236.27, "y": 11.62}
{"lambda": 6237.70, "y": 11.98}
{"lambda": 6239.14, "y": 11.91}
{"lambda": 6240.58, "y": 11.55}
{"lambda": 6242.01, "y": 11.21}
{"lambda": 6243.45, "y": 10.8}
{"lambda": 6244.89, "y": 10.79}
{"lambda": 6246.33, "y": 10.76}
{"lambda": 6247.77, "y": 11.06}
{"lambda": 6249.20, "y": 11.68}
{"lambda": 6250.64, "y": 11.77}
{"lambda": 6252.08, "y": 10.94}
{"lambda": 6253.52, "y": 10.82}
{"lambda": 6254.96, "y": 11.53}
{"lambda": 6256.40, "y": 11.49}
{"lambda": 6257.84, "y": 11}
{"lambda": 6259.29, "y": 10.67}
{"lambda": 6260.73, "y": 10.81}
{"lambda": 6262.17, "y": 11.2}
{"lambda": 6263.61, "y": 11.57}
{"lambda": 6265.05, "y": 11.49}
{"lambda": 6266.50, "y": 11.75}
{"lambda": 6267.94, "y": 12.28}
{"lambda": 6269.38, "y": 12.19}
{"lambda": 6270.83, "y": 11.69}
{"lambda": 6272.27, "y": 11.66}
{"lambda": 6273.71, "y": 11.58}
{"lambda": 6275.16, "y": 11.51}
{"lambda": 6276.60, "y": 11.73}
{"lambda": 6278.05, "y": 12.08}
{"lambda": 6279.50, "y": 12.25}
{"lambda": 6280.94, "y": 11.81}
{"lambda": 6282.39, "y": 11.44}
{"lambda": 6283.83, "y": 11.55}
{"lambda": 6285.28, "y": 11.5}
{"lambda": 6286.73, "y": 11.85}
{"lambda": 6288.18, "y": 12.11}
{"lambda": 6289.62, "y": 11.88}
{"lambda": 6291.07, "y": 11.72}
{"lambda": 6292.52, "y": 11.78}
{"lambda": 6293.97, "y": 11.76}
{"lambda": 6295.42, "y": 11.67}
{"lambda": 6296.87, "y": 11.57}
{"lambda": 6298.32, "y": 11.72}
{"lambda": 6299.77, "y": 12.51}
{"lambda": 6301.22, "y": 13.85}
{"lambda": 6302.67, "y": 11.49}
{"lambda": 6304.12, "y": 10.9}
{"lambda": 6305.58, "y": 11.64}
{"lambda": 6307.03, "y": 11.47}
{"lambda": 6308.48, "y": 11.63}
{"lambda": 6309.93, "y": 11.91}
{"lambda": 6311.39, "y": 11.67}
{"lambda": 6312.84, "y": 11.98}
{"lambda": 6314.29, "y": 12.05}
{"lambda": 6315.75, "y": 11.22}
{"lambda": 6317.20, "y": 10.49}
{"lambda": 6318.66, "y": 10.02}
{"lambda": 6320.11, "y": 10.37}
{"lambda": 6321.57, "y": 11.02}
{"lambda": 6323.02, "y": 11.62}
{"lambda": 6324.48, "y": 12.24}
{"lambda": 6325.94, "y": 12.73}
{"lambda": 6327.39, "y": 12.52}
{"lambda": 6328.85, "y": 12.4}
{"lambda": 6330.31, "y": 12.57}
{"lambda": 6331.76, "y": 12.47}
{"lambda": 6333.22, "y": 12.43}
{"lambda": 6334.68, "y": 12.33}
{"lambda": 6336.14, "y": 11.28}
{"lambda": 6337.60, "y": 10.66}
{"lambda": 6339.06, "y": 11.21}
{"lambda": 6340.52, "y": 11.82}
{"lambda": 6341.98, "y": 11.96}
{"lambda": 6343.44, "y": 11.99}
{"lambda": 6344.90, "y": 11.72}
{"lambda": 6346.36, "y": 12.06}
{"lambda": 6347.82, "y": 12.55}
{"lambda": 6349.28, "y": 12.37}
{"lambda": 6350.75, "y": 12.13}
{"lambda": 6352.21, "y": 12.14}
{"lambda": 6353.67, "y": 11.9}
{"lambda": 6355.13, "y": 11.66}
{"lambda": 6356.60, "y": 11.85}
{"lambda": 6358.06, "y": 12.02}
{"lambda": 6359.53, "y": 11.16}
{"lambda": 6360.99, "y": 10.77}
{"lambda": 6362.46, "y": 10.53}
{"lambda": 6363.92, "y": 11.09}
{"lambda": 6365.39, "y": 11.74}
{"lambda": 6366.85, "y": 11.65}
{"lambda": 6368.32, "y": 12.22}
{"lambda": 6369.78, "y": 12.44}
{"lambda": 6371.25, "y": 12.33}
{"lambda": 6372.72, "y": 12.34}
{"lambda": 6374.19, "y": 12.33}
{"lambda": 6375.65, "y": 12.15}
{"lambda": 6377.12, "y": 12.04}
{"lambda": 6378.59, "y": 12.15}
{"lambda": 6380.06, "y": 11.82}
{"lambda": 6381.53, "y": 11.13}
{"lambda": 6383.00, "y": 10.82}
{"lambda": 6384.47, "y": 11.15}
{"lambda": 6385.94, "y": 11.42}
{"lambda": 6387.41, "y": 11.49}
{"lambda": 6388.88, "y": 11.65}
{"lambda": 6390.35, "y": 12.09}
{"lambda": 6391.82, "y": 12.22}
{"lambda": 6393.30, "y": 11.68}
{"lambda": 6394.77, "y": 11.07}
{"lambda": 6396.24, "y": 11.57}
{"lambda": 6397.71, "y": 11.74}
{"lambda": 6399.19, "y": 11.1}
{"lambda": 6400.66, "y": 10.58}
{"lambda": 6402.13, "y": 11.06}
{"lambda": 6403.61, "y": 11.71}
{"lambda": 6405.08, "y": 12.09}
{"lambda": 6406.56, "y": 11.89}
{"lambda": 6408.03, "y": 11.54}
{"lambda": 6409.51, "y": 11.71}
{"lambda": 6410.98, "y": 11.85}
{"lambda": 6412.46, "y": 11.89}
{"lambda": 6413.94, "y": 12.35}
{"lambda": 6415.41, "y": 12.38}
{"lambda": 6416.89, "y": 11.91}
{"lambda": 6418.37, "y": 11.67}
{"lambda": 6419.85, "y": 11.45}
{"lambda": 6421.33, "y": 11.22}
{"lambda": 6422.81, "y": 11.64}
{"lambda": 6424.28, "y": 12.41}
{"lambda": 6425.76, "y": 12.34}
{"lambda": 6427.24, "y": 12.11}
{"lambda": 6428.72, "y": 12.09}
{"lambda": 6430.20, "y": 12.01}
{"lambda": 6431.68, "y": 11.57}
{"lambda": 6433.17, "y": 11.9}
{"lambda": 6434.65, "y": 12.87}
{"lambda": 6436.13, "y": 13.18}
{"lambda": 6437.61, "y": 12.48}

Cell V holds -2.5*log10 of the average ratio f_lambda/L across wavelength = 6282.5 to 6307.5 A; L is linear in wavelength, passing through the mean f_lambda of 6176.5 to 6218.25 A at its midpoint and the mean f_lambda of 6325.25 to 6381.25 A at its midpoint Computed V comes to 0.02 mag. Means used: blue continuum 12.1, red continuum 11.9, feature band 11.8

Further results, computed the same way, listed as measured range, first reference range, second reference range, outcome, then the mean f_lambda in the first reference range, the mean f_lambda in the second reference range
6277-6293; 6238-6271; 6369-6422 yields -0.036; 11.3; 11.7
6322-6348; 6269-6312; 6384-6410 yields -0.029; 11.8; 11.5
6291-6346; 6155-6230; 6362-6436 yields -0.005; 11.6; 11.8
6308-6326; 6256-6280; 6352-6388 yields 0.021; 11.6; 11.7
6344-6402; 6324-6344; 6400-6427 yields 0.018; 12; 11.8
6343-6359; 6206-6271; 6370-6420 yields -0.034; 11.5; 11.7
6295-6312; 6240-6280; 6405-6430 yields -0.026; 11.4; 11.9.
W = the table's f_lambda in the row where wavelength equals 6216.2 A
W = 11.57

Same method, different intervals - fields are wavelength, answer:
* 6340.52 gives 11.82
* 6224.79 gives 11.31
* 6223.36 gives 11.48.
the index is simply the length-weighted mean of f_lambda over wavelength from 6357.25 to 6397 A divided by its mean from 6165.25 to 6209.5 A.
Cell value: 0.99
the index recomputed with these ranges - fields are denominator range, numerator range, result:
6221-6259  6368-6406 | 1.03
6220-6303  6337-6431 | 1.02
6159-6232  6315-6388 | 1.02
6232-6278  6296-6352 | 1.04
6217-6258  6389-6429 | 1.04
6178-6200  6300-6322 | 0.95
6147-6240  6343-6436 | 1.02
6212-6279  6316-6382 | 1.03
